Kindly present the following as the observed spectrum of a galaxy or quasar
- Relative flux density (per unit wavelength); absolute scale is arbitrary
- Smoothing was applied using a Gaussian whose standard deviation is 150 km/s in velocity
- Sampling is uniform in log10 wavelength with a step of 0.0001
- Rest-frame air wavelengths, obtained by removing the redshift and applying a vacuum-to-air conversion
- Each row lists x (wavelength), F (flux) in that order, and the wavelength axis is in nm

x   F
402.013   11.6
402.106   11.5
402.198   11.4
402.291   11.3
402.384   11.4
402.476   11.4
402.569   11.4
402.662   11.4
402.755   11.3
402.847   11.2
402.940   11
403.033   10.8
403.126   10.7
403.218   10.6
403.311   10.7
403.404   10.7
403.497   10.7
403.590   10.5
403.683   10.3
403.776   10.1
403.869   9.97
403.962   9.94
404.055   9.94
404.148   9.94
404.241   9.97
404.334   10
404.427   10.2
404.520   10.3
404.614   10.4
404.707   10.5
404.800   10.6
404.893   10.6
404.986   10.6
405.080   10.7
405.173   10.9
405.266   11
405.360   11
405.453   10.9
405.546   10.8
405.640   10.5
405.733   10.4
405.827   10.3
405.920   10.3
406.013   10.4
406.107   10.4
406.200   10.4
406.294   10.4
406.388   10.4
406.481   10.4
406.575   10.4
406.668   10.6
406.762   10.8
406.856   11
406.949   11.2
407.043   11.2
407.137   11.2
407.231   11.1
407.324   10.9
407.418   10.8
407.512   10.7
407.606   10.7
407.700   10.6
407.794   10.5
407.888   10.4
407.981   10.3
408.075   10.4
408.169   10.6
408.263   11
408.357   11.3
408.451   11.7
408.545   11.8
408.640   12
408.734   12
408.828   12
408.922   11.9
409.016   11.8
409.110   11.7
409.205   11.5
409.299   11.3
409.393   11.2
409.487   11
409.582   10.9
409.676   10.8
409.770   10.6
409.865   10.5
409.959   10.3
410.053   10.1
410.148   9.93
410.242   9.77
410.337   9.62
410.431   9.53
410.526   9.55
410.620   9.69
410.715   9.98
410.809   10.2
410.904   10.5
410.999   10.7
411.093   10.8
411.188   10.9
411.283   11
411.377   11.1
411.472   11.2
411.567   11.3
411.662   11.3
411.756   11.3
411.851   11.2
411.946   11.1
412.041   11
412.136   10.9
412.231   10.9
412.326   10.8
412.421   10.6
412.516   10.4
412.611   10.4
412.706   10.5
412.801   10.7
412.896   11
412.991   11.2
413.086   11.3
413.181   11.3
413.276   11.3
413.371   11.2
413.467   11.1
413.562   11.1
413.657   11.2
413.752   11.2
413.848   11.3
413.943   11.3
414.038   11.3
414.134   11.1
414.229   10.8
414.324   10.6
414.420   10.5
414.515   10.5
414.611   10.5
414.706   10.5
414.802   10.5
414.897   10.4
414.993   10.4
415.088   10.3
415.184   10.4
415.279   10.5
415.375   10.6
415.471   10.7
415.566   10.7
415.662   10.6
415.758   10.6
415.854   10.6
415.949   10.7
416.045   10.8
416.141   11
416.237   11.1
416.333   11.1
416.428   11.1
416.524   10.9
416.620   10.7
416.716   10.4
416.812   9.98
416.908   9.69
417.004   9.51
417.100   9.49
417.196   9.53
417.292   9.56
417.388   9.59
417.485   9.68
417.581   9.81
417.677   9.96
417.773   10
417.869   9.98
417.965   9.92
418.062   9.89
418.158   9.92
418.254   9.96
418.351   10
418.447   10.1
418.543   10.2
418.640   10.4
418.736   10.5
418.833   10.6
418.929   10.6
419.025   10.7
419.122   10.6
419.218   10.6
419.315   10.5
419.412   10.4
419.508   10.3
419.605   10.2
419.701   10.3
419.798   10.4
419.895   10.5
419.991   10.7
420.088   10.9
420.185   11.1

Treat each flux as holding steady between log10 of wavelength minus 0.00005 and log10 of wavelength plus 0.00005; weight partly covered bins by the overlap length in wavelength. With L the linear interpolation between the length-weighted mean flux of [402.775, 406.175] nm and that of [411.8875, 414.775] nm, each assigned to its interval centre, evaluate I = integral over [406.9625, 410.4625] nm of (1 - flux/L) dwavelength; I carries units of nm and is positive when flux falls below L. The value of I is -0.07 nm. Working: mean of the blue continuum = 10.5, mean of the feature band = 10.9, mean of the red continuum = 10.9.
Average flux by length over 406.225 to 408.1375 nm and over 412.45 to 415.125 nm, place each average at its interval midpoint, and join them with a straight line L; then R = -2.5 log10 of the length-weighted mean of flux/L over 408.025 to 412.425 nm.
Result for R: -0.01 mag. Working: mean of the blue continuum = 10.7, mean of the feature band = 10.9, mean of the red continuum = 10.9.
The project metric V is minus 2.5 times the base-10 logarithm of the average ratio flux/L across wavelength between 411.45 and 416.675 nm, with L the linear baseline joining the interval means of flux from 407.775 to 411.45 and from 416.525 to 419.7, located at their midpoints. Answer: -0.04 mag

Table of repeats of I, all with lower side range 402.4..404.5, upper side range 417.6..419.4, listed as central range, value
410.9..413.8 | -0.17 nm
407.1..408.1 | -0.02 nm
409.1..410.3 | -0.03 nm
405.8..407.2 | -0.02 nm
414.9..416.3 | -0.04 nm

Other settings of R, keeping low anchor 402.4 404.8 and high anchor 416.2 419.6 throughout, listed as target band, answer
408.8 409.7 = -0.10 mag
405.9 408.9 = -0.04 mag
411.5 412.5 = -0.07 mag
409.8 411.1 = 0.03 mag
